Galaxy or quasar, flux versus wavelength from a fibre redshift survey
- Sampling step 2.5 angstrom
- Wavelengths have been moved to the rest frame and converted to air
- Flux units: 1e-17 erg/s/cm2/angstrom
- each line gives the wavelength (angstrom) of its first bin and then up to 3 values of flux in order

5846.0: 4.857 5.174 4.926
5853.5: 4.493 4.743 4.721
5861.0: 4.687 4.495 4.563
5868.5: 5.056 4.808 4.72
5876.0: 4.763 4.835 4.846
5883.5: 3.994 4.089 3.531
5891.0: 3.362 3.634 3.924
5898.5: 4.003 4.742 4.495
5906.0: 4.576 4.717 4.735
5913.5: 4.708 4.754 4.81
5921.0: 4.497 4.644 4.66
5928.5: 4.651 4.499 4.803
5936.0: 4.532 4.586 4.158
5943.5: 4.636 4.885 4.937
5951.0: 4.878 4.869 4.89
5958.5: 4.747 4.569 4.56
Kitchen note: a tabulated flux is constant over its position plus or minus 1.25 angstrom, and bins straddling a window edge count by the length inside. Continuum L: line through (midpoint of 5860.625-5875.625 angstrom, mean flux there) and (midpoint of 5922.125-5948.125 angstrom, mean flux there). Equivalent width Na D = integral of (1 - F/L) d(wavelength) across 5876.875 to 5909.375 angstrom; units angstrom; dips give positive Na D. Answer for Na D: 3.3 angstrom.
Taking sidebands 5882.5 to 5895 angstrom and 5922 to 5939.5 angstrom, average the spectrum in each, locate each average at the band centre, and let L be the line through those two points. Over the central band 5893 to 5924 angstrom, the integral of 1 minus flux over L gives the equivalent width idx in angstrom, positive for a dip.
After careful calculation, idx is -2.6 angstrom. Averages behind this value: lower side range 3.72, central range 4.5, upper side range 4.62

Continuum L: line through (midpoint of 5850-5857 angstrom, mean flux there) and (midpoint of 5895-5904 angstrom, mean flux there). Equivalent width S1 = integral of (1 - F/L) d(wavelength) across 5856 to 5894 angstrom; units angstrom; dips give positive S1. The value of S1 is 0.7 angstrom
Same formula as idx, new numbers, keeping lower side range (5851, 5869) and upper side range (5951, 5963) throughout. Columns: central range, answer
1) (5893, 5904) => 1.3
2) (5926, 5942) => 0.7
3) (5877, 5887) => 0.5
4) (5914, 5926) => 0.1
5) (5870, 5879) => -0.2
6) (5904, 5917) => 0.1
